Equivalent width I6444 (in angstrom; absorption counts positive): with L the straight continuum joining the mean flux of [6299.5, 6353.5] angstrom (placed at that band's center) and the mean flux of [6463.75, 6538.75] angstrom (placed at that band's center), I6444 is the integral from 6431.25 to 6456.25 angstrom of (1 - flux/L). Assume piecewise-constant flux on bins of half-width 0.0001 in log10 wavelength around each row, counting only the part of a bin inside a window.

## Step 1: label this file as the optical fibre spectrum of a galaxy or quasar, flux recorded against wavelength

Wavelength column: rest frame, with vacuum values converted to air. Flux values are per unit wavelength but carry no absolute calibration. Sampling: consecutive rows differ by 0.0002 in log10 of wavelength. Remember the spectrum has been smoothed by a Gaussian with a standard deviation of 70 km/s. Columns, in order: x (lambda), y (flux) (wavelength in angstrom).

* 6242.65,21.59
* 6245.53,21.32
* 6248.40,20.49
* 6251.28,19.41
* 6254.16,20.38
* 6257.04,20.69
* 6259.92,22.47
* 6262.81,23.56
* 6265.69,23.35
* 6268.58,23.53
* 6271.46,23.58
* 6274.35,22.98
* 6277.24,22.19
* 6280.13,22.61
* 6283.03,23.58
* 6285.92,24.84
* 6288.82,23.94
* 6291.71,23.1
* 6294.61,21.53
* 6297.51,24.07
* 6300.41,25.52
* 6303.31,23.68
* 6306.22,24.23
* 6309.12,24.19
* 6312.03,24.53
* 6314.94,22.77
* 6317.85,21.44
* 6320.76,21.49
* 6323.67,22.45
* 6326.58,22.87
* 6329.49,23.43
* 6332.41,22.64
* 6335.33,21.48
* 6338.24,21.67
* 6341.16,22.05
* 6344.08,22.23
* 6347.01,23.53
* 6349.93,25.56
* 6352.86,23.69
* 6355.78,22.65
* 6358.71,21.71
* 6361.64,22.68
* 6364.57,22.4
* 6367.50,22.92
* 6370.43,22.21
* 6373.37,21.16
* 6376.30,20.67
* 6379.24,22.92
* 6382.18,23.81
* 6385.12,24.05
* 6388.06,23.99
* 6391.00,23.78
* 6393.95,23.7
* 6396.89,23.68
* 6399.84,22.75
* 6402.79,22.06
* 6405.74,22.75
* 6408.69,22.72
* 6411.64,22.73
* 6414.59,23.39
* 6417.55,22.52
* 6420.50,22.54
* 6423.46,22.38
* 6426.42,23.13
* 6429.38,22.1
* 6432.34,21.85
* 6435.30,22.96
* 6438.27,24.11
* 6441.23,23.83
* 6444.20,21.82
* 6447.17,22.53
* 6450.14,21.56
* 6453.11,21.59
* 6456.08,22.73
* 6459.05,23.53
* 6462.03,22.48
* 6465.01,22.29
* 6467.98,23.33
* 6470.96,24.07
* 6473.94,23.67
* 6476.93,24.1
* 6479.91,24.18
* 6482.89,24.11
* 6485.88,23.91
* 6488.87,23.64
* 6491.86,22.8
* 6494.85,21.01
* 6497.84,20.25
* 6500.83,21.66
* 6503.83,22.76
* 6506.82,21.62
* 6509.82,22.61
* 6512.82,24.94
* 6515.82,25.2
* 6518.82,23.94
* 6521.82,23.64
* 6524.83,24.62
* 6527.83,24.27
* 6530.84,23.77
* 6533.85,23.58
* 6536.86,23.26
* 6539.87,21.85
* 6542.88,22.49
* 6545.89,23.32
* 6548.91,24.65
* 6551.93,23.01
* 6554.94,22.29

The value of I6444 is 0.7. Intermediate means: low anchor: 23.1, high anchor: 23.3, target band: 22.6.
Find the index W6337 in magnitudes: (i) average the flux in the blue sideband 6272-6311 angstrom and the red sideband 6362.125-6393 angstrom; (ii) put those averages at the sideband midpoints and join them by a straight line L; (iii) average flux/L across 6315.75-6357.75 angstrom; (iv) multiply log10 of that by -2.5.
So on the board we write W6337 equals 0.02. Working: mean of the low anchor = 23.6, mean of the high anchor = 22.8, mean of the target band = 22.6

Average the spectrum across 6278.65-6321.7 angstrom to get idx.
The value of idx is 23.5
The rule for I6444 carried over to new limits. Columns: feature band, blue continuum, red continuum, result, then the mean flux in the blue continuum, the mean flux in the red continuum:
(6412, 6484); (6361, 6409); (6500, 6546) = 0.45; 22.8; 23.4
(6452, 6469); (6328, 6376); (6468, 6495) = 0.56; 22.6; 23.6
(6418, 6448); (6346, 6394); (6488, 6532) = 0.42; 23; 23.1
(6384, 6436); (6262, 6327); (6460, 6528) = 0.75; 23.3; 23.2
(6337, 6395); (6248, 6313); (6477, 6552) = 0.58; 23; 23.3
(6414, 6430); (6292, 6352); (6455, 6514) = 0.24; 23.1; 23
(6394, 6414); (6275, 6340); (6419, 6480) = 0.06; 23.1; 22.9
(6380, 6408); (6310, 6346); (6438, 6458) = -1.08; 22.5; 22.5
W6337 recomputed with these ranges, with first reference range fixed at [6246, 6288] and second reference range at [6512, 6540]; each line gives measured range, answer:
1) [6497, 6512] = 0.088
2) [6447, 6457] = 0.072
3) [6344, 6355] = -0.045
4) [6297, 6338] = -0.020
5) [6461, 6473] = 0.024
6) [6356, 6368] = 0.028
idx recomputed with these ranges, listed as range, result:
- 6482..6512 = 22.5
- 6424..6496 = 23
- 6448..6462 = 22.4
